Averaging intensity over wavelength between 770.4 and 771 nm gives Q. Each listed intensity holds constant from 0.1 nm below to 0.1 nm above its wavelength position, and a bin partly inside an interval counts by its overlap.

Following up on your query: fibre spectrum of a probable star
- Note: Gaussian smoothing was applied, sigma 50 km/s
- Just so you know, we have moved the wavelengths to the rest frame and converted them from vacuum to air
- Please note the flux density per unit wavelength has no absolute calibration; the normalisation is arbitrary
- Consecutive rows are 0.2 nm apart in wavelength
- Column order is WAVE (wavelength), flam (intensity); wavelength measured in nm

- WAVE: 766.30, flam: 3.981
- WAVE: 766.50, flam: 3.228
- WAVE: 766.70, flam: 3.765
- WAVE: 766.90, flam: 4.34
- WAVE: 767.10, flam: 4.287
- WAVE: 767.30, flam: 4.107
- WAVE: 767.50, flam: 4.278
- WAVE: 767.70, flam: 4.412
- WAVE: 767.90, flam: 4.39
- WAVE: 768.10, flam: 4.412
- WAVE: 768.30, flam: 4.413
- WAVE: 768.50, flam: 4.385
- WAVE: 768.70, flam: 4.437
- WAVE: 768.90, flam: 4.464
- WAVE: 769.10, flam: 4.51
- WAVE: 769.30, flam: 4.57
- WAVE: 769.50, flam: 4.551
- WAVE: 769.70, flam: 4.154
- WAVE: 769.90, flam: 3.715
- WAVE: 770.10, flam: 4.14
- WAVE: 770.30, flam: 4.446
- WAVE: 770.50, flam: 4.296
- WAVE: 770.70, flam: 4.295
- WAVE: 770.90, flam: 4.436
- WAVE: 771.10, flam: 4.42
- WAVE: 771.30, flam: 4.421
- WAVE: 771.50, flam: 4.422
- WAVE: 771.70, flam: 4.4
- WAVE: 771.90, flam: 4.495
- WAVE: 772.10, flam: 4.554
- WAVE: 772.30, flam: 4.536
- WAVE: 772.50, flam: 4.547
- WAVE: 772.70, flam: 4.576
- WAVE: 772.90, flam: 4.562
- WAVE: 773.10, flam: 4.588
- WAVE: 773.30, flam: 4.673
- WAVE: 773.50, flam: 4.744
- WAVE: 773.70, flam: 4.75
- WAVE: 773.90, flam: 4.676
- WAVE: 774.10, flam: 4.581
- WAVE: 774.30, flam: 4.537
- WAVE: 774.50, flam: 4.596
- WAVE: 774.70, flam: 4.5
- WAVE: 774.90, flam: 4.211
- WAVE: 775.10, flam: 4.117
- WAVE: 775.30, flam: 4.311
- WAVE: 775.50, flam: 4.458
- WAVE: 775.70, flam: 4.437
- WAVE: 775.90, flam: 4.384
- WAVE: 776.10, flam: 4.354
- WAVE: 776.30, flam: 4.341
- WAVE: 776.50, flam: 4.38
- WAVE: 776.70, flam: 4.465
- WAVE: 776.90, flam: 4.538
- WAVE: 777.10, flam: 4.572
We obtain 4.34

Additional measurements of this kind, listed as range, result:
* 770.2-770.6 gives 4.37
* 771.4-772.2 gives 4.47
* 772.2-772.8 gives 4.55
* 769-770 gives 4.3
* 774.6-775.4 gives 4.28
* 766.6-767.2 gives 4.13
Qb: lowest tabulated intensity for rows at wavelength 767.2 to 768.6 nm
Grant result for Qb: 4.107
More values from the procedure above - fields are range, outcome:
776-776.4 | 4.341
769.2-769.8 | 4.154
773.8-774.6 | 4.537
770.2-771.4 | 4.295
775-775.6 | 4.117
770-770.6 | 4.14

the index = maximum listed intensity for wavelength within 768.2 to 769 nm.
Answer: 4.464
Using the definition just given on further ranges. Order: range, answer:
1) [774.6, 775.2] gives 4.5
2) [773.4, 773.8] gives 4.75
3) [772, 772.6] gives 4.554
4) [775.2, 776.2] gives 4.458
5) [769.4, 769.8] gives 4.551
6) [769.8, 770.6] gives 4.446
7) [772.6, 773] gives 4.576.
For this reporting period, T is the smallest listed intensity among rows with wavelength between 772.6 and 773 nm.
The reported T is 4.562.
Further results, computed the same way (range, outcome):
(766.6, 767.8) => 3.765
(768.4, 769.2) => 4.385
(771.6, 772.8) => 4.4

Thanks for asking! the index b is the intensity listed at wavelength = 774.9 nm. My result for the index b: 4.211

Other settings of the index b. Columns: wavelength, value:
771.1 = 4.42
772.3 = 4.536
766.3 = 3.981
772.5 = 4.547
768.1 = 4.412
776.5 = 4.38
